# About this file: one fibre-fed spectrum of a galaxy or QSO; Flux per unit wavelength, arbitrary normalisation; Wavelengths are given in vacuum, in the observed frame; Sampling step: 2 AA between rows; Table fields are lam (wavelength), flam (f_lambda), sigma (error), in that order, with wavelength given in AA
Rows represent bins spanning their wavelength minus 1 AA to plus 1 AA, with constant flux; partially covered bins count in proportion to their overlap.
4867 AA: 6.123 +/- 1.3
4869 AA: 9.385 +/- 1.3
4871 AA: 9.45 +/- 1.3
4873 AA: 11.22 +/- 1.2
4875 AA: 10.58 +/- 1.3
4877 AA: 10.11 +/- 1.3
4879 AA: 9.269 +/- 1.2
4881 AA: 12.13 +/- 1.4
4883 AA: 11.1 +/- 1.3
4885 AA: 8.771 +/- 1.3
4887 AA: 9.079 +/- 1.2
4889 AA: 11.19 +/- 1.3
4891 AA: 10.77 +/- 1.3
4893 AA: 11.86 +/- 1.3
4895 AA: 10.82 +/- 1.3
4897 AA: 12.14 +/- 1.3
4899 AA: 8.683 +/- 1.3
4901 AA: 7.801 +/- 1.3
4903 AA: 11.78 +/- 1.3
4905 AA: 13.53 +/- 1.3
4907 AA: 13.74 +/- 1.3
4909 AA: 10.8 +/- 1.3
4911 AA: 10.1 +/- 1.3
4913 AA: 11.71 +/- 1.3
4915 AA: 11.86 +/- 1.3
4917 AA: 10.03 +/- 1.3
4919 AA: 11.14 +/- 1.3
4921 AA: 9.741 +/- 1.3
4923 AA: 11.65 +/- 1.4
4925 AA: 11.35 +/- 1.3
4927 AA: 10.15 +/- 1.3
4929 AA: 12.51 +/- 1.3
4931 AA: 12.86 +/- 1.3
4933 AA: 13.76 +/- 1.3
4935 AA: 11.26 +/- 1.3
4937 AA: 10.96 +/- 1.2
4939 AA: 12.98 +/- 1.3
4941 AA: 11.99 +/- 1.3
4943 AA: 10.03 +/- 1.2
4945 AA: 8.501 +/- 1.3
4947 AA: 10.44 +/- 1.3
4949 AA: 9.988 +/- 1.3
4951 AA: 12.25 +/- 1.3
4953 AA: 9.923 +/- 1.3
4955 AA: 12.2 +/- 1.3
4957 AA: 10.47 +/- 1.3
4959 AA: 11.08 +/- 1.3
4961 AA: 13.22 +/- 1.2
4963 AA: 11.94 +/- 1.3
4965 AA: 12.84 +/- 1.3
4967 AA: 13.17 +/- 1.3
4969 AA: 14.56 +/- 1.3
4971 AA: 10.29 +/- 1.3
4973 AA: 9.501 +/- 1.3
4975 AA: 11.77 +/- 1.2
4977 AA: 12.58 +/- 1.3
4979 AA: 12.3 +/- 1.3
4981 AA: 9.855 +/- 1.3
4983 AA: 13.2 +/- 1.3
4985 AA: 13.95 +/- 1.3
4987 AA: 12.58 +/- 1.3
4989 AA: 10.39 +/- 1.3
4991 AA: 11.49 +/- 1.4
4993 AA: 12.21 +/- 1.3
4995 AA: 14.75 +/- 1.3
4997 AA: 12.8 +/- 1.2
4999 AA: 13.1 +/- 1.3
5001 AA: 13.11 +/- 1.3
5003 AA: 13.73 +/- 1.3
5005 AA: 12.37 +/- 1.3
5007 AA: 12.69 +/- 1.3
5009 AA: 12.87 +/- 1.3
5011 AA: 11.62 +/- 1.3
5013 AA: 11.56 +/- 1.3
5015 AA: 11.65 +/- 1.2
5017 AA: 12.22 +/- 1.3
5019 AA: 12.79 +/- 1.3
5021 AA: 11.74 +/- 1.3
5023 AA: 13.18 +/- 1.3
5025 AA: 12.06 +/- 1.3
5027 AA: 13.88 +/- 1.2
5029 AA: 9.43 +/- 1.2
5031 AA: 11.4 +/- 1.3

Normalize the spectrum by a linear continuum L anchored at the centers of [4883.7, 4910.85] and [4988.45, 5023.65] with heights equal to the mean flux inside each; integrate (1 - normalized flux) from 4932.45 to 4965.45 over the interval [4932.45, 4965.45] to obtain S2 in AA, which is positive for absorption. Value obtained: 0.75 AA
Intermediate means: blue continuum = 10.8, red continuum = 12.5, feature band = 11.3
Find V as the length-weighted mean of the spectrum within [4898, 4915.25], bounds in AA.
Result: 11.1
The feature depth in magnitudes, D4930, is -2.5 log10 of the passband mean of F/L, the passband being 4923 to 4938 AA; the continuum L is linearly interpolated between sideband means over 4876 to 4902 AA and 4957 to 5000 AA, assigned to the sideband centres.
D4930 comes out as -0.06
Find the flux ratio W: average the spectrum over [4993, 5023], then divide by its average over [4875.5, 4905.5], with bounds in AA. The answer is 1.20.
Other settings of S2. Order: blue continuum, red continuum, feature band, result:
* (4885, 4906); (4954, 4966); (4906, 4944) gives -0.84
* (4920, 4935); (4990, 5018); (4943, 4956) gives 1.56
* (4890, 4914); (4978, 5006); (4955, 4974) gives 0.33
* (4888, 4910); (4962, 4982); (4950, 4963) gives 0.20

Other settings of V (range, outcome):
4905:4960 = 11.3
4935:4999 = 11.8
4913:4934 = 11.5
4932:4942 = 12.2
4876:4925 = 10.8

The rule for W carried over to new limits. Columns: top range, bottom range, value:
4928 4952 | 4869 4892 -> 1.11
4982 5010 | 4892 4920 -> 1.15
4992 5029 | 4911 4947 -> 1.12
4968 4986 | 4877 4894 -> 1.14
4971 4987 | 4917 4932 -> 1.05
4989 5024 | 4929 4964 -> 1.09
